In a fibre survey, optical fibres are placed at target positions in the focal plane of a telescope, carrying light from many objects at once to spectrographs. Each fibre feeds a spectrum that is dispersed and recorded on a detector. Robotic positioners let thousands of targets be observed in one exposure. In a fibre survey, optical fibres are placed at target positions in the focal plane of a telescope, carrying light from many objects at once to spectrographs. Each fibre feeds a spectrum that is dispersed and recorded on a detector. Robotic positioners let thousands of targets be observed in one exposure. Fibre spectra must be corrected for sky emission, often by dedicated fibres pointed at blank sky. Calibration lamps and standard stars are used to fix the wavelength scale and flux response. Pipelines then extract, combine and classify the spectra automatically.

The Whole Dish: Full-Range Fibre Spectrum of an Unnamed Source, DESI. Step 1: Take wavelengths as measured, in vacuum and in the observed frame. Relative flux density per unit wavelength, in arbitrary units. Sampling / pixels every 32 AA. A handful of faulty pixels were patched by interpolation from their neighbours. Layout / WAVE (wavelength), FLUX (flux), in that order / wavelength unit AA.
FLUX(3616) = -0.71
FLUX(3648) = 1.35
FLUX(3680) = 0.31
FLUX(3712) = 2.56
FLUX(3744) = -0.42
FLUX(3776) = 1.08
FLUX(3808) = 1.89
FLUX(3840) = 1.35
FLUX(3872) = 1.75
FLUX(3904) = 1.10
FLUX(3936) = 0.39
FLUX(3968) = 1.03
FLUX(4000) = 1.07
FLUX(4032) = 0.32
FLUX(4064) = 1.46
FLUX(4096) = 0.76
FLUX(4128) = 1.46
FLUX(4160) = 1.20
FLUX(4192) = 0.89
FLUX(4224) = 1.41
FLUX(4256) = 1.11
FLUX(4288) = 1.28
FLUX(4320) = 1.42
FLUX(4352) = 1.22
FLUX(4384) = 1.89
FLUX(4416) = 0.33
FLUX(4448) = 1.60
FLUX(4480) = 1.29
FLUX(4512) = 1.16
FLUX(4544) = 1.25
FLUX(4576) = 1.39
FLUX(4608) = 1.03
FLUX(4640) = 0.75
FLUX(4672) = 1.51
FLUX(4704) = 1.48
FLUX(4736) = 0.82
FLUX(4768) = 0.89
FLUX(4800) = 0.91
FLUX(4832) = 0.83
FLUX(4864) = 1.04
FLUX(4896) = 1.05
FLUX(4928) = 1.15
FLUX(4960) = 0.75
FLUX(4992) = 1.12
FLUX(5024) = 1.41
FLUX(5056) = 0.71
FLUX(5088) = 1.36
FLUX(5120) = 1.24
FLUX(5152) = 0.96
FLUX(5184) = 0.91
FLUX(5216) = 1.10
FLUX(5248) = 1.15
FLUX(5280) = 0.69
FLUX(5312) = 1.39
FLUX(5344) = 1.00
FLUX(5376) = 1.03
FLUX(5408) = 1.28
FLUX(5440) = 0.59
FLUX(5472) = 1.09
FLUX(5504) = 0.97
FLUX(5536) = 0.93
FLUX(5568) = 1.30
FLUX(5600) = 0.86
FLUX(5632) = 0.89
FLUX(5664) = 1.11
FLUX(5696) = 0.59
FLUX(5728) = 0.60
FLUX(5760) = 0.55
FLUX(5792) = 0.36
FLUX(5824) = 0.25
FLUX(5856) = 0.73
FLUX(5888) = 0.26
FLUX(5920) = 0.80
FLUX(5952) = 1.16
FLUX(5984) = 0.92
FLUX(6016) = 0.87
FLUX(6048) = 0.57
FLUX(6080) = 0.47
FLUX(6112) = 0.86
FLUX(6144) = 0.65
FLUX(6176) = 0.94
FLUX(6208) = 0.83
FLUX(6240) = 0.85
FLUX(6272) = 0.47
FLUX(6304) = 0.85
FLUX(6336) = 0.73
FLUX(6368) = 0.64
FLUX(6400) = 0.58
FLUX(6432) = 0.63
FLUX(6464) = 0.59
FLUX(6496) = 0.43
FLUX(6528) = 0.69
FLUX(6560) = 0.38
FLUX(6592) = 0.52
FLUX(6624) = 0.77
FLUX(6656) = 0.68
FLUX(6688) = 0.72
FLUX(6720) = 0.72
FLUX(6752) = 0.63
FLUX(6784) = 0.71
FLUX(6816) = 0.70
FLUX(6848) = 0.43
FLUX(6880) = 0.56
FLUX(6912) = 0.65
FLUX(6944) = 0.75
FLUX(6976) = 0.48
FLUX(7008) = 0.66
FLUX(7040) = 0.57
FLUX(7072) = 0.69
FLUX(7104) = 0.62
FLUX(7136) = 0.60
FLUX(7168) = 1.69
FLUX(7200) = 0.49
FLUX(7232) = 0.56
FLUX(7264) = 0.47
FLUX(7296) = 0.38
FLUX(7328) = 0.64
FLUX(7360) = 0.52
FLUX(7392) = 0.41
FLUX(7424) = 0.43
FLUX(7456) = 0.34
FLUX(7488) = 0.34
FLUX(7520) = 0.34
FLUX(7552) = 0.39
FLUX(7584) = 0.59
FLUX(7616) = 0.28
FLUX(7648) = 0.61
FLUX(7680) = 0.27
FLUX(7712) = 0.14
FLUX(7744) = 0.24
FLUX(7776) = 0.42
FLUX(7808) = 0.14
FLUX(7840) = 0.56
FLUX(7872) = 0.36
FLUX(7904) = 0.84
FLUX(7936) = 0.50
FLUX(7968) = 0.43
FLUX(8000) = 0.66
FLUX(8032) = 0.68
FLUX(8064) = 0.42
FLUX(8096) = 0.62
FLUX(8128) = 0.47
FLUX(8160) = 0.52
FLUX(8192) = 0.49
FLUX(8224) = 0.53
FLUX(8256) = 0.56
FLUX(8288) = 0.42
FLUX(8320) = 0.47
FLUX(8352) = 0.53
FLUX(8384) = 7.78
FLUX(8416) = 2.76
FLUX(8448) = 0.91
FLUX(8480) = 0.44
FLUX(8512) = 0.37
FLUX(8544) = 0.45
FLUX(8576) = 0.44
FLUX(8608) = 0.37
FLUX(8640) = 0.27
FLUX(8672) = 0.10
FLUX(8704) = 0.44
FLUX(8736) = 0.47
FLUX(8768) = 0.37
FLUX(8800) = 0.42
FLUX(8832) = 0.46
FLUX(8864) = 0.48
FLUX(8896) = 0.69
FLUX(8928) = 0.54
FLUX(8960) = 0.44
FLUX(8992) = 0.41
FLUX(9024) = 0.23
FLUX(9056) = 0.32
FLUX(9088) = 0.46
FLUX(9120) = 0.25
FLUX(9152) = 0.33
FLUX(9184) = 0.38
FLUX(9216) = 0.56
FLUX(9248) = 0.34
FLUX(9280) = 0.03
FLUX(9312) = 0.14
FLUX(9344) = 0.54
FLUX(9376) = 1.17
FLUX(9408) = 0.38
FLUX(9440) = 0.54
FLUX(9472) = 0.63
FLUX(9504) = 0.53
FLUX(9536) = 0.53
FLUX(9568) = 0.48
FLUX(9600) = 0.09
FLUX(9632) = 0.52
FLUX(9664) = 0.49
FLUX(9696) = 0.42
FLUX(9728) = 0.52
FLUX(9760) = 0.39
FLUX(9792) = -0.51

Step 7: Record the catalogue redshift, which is 0.09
